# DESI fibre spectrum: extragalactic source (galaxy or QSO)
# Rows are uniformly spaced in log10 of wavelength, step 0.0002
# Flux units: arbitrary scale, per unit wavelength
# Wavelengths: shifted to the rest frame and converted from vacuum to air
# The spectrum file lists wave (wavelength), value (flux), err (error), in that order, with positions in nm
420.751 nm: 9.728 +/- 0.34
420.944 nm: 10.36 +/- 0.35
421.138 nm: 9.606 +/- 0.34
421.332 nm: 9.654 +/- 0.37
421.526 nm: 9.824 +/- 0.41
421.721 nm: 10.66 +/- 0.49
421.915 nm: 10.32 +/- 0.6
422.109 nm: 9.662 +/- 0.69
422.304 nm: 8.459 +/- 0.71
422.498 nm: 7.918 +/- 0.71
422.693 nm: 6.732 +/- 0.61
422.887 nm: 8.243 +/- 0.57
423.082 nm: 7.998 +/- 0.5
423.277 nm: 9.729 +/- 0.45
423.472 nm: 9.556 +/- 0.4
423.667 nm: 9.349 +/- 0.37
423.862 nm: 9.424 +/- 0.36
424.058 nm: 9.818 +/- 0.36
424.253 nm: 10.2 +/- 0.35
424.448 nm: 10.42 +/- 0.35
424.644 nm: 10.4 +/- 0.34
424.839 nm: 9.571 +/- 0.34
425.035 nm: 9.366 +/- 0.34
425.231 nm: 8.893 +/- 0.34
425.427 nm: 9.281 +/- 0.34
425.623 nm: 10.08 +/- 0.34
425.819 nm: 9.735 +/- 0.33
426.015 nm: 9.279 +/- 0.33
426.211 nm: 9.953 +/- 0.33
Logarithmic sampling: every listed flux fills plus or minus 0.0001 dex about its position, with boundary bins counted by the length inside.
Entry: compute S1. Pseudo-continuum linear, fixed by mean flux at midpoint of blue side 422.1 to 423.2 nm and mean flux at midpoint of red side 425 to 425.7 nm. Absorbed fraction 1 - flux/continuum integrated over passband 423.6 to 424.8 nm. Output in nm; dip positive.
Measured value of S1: -0.15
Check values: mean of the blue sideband 8.08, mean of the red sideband 9.38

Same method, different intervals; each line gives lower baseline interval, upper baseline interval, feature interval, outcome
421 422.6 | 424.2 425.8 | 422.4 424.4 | 0.15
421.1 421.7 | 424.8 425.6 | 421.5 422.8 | 0.09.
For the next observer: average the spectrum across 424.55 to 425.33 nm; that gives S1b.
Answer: 9.55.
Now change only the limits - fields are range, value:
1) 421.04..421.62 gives 9.69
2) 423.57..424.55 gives 9.84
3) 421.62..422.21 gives 10.2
